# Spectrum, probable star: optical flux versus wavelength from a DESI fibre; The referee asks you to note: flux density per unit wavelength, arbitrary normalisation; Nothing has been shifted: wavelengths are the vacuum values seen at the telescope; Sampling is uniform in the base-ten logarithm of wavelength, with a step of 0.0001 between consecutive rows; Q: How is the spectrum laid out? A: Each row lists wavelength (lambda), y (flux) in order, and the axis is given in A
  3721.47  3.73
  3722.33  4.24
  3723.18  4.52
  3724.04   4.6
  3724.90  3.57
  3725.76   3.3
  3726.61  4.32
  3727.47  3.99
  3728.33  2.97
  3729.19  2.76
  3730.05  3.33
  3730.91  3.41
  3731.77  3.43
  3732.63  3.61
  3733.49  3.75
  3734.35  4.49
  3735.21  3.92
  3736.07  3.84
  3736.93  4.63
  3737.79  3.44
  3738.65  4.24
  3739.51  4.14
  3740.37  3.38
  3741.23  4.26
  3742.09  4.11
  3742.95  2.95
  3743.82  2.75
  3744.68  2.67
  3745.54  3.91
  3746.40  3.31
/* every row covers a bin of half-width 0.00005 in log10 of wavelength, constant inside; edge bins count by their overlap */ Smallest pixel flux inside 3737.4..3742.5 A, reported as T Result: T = 3.38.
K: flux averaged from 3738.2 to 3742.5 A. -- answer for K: 4.03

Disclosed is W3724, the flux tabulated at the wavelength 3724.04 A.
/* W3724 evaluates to 4.6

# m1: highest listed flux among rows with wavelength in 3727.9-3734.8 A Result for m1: 4.49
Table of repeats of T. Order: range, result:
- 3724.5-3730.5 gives 2.76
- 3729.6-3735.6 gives 3.33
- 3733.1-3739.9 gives 3.44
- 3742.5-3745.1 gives 2.67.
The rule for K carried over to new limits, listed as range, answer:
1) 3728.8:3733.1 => 3.31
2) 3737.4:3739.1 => 3.86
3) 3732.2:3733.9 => 3.68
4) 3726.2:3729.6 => 3.5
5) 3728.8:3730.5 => 3.05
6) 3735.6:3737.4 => 4.21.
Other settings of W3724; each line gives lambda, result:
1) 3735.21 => 3.92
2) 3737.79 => 3.44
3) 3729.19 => 2.76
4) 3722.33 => 4.24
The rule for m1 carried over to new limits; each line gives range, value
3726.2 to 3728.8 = 4.32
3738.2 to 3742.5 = 4.26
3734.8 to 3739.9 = 4.63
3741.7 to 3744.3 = 4.11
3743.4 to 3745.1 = 2.75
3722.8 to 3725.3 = 4.6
